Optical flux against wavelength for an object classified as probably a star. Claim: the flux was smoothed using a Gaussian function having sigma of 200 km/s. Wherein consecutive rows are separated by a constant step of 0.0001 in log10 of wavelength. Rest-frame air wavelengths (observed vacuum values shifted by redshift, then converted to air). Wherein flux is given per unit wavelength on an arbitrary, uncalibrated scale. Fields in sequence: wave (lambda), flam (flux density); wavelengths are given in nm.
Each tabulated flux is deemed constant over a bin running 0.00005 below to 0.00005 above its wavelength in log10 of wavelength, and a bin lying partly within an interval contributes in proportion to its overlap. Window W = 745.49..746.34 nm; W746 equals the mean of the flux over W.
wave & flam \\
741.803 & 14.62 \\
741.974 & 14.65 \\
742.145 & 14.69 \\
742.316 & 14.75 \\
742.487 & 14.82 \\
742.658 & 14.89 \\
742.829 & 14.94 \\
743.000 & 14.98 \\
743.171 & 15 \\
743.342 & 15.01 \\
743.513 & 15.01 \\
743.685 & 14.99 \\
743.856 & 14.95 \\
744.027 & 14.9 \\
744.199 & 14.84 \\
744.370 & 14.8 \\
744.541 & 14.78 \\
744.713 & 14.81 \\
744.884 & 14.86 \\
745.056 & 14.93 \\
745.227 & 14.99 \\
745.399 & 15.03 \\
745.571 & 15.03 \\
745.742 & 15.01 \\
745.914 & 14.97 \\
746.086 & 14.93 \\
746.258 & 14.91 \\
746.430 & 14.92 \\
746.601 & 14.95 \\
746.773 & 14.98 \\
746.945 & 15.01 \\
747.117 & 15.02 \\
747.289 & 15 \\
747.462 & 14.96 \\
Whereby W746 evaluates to 15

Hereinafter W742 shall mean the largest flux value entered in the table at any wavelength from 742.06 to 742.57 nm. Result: 14.82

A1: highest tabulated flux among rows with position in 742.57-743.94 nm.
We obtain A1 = 15.01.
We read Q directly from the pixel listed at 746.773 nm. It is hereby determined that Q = 14.98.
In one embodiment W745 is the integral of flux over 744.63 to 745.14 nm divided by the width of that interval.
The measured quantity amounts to 14.9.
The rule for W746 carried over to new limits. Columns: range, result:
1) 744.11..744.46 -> 14.8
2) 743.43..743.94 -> 15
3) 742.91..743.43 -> 15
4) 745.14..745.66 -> 15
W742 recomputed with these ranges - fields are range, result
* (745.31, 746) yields 15.03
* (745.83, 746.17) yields 14.97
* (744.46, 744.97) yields 14.86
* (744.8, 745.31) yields 14.99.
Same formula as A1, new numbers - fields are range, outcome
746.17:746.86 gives 14.98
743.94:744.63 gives 14.9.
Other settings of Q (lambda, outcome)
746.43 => 14.92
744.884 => 14.86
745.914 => 14.97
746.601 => 14.95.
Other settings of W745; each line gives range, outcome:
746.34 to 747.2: 15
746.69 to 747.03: 15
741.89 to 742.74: 14.8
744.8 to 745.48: 14.9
